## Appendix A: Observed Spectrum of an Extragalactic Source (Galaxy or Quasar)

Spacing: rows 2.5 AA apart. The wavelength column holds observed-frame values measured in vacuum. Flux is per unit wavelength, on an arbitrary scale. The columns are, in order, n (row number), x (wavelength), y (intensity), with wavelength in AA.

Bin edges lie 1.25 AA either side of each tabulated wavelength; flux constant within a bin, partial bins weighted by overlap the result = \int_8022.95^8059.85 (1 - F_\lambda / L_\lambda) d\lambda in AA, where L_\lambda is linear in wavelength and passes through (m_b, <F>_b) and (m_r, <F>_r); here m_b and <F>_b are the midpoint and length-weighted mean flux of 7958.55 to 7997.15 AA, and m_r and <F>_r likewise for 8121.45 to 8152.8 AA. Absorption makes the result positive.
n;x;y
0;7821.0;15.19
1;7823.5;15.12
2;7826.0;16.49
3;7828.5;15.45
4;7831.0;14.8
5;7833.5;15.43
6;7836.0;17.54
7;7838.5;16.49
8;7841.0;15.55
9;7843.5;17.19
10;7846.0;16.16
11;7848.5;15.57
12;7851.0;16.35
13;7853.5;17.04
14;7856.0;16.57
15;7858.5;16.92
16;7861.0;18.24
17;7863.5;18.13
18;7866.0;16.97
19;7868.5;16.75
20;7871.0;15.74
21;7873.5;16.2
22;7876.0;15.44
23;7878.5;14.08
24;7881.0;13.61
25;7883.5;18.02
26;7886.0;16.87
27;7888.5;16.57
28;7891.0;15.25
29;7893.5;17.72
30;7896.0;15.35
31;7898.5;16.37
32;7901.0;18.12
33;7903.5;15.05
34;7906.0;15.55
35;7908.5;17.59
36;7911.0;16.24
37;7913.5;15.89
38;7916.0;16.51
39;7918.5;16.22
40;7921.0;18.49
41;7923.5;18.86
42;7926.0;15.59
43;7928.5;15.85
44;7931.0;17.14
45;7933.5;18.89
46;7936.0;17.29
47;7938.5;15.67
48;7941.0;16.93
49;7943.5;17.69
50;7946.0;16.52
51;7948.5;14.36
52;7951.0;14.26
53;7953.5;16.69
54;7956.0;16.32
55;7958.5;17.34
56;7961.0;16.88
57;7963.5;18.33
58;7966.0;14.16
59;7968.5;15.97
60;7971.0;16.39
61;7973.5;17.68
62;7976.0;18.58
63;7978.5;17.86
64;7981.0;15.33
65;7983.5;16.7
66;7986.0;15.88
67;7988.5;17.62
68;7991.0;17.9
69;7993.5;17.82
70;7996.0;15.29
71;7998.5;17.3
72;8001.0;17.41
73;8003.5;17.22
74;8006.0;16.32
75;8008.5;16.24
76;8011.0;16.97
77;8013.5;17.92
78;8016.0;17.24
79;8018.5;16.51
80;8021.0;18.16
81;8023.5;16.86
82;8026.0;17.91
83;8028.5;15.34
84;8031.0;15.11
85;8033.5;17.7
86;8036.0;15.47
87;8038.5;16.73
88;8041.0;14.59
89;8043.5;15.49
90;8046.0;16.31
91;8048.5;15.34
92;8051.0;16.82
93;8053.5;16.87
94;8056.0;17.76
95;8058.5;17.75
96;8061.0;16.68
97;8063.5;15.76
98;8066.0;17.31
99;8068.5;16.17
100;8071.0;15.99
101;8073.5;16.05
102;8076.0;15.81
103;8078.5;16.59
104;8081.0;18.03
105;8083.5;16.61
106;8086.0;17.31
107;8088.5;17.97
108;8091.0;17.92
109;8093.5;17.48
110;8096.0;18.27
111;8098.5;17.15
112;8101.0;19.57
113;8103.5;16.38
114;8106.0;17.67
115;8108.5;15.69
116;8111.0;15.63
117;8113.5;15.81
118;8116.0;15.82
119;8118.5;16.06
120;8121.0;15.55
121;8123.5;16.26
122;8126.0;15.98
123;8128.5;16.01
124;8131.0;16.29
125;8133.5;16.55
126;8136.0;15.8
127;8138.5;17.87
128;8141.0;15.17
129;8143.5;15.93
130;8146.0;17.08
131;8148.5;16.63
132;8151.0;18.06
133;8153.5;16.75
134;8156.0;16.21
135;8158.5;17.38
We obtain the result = 0.6 AA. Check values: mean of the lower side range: 16.8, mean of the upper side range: 16.5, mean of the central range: 16.4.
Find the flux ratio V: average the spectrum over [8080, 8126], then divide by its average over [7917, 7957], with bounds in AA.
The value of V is 1.0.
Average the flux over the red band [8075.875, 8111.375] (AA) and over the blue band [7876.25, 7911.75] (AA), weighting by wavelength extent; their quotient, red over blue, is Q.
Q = 1.07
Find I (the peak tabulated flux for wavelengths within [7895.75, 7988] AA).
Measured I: 18.89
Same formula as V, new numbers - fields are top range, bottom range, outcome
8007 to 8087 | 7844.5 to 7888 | 1.01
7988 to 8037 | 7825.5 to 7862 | 1.03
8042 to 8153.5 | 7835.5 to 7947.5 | 1.00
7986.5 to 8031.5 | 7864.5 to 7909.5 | 1.05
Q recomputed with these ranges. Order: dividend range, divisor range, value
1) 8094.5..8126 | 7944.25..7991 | 1.01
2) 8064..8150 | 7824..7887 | 1.02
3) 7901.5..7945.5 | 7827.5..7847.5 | 1.05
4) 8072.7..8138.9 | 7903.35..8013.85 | 1.00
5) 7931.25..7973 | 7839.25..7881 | 1.01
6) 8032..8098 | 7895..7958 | 1.01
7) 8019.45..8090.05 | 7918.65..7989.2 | 0.99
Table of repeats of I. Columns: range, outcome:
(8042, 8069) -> 17.76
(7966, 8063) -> 18.58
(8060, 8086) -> 18.03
